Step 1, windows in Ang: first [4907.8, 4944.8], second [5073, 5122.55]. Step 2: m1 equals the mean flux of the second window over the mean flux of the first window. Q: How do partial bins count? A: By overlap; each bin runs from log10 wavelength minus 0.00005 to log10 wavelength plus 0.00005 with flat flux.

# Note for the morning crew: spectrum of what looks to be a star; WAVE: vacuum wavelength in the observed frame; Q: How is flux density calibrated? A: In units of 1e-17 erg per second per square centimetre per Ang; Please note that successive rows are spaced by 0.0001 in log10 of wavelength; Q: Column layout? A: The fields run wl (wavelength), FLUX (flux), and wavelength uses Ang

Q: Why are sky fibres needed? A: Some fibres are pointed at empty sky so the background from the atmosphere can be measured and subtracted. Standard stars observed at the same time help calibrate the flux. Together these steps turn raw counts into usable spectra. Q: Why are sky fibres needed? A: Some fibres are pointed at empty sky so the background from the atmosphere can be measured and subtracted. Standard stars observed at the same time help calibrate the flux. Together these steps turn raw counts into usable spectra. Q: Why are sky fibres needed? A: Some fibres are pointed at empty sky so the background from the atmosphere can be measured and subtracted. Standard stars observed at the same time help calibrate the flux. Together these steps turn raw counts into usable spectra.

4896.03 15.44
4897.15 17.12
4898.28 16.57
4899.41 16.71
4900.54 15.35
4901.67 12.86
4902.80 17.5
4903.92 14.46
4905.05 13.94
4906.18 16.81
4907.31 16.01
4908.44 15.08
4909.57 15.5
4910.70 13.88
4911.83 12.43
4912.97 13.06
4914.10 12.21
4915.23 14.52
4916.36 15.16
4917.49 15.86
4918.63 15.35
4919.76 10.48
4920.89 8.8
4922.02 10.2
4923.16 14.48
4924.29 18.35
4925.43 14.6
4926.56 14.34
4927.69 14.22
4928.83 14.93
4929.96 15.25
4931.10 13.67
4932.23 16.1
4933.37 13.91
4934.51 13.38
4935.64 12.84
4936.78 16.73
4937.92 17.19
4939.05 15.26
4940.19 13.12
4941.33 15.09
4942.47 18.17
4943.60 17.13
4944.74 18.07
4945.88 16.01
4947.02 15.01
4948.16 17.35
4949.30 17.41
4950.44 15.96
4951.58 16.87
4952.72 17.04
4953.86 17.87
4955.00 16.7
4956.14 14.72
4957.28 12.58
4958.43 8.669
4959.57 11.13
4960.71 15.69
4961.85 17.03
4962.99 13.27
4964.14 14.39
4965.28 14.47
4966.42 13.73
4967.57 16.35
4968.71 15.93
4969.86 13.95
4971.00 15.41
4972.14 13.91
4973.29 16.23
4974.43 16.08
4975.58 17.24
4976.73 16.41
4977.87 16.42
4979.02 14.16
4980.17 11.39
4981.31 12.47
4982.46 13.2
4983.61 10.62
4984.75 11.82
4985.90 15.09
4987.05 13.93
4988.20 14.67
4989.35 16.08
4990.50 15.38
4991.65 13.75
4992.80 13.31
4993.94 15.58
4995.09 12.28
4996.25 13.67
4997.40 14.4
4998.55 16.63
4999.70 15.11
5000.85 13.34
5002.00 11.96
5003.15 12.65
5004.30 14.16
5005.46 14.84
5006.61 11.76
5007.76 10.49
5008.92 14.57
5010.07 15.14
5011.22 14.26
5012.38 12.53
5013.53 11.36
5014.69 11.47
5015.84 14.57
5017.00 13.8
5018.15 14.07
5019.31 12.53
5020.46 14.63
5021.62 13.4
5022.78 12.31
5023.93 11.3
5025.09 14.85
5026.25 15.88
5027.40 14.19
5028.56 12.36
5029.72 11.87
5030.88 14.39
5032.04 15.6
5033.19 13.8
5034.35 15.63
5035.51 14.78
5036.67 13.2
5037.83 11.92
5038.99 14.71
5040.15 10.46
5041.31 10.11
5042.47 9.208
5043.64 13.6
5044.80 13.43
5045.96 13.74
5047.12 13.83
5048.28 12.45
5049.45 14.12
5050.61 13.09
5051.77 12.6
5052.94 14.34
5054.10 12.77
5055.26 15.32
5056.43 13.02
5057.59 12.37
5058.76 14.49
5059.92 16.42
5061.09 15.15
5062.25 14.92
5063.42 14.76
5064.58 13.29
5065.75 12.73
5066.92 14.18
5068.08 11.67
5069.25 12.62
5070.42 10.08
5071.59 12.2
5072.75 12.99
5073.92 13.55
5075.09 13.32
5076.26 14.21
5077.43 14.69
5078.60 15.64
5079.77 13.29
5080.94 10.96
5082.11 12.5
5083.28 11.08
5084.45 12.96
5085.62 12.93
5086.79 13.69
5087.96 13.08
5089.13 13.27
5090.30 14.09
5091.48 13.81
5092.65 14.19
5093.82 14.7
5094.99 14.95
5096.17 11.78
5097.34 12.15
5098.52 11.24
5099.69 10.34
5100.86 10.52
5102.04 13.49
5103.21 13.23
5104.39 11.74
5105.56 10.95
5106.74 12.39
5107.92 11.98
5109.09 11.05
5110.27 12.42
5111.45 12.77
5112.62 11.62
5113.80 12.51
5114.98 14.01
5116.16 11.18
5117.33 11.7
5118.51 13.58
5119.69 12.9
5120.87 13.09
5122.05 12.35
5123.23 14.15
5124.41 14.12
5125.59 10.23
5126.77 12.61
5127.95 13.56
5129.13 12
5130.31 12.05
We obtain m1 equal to 0.88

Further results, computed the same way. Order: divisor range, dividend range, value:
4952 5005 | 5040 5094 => 0.92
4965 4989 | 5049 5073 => 0.93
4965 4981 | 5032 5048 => 0.87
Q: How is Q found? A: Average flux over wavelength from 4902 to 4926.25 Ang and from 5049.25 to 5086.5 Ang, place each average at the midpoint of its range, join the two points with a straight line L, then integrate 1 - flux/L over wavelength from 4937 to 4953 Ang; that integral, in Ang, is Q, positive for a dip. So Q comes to -2.7 Ang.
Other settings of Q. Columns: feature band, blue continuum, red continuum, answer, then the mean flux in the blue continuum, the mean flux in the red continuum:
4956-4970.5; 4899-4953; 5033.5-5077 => 0.5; 15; 13.3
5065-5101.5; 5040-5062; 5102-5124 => -0.1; 13.3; 12.5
